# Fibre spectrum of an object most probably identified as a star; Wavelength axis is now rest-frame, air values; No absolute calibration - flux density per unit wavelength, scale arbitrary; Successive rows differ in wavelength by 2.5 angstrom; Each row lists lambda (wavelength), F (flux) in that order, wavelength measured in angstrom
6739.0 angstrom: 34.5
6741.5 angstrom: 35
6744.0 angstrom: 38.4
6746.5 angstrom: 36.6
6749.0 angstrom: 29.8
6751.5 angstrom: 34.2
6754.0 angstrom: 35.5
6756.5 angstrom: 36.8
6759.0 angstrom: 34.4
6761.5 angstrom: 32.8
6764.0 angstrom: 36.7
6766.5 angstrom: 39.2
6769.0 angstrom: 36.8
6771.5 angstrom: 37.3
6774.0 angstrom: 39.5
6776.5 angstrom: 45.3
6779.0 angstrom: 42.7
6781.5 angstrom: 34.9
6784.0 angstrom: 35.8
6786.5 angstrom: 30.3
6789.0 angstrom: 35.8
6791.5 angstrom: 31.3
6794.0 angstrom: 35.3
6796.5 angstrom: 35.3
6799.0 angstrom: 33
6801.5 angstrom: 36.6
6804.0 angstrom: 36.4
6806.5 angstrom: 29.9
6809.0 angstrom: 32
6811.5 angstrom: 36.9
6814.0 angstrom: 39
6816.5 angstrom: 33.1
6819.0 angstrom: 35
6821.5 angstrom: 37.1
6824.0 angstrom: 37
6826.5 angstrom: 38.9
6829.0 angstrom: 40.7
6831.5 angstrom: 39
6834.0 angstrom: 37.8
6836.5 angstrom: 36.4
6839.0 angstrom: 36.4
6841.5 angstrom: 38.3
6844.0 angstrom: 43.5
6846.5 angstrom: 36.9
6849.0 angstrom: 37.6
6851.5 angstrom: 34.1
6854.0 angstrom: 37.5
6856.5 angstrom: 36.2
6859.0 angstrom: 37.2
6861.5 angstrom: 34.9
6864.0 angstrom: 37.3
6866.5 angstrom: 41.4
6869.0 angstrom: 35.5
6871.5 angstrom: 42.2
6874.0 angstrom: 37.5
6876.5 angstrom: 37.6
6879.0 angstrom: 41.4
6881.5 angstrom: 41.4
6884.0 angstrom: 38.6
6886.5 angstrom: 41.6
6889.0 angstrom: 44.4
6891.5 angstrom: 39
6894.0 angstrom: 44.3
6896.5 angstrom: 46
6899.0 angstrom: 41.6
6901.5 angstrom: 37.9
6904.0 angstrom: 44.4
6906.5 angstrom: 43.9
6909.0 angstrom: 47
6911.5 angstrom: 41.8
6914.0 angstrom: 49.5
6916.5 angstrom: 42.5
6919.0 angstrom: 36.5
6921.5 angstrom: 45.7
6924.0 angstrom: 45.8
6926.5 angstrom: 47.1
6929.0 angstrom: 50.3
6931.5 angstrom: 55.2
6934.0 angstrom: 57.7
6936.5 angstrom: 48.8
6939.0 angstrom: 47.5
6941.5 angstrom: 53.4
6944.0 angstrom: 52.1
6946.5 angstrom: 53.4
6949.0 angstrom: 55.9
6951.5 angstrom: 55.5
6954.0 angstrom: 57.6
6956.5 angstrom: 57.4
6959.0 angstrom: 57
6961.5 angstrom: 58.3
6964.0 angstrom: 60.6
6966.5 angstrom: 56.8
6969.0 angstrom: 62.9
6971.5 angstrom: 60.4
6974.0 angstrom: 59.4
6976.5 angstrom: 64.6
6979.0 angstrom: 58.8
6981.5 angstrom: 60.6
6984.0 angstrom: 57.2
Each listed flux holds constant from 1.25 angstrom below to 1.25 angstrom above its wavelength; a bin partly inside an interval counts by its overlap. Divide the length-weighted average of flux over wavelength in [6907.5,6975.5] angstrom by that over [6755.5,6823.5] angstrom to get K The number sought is 1.46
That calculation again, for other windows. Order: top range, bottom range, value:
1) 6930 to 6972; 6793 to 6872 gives 1.52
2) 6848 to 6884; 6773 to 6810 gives 1.07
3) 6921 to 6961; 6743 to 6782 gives 1.43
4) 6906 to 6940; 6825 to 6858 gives 1.24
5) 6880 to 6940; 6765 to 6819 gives 1.25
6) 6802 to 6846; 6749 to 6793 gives 1.02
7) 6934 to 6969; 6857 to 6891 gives 1.41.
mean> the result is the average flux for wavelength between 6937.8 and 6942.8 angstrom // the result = 50.5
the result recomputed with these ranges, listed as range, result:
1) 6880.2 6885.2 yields 40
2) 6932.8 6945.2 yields 51.9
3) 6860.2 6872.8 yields 38.3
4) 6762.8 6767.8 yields 38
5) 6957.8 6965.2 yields 58.6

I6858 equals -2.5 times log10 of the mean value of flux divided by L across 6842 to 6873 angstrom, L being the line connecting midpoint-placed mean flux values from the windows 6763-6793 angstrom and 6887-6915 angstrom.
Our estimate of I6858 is 0.09 mag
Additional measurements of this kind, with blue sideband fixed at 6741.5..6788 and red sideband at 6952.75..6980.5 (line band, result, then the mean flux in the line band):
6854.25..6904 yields 0.235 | 39.9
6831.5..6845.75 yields 0.167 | 38.5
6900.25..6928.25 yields 0.214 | 43.9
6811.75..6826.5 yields 0.169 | 36.5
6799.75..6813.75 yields 0.189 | 34.6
